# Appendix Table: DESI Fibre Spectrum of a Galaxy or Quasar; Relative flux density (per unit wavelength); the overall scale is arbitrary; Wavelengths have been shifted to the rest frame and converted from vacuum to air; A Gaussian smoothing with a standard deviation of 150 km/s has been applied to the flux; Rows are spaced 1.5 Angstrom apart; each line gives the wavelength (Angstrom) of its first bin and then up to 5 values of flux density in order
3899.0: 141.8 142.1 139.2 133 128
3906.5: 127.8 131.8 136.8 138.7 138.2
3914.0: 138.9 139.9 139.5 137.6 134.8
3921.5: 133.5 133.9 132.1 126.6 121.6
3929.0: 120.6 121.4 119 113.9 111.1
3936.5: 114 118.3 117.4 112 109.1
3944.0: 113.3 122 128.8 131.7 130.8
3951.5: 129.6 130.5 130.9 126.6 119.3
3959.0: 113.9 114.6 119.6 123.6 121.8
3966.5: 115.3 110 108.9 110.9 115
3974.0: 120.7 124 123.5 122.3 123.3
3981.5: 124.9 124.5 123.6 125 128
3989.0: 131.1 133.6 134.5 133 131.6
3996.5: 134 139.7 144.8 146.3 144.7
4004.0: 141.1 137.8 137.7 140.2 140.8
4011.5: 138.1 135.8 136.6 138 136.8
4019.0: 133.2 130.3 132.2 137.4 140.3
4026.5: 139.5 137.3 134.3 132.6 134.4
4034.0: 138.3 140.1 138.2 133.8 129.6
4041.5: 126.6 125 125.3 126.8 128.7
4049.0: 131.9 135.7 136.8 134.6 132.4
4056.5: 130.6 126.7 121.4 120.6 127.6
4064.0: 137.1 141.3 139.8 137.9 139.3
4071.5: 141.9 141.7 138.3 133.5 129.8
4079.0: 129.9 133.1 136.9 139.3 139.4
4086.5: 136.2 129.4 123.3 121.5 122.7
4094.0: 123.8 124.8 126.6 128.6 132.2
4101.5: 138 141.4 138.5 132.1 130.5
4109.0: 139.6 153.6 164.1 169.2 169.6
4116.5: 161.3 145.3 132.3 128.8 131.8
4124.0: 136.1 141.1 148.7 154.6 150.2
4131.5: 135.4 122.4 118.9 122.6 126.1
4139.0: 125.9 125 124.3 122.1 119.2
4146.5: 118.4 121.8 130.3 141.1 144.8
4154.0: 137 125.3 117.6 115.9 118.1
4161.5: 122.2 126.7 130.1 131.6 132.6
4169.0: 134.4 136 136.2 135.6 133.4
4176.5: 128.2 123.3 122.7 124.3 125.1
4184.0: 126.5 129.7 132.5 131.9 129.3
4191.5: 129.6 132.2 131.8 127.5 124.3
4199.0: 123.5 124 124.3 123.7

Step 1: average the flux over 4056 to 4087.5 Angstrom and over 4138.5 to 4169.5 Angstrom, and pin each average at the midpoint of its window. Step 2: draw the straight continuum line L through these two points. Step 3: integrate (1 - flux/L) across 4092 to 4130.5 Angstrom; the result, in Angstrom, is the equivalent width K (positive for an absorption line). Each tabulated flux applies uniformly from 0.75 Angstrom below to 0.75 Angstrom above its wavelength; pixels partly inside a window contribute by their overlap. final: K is -3.0 Angstrom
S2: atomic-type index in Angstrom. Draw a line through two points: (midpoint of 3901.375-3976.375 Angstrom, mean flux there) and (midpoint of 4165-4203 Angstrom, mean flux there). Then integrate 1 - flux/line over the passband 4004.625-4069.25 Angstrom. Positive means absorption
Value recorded -3.9 Angstrom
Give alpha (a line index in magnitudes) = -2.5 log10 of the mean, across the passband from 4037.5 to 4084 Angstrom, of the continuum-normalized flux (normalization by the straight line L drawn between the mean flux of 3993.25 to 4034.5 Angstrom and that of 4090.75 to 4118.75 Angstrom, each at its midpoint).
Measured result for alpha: 0.051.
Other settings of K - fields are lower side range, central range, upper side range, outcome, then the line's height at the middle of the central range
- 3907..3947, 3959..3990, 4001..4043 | 2.6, 131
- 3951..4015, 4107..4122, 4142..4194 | -2.5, 128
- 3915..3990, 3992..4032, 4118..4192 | -4.0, 125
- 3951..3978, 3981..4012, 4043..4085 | -2.7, 124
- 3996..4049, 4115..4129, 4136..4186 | -1.5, 130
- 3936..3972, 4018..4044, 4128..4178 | -2.3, 123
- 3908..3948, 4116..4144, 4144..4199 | -1.4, 128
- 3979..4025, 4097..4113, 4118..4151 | -1.0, 132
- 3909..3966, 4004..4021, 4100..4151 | -0.9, 130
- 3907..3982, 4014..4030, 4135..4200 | -1.4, 125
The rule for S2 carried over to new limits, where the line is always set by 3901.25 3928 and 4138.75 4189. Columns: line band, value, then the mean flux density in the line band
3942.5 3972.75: 2.8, 121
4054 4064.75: 0.2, 128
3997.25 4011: -1.0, 141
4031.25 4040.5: -0.3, 136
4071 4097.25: -0.4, 132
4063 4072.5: -0.7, 139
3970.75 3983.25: 1.1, 121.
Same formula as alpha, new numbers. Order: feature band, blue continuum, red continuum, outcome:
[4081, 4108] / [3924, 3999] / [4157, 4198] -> -0.044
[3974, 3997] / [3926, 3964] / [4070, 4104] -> -0.030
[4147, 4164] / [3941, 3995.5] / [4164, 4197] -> 0.017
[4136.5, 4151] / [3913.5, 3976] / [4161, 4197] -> 0.035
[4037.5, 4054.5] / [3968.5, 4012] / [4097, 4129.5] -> 0.046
